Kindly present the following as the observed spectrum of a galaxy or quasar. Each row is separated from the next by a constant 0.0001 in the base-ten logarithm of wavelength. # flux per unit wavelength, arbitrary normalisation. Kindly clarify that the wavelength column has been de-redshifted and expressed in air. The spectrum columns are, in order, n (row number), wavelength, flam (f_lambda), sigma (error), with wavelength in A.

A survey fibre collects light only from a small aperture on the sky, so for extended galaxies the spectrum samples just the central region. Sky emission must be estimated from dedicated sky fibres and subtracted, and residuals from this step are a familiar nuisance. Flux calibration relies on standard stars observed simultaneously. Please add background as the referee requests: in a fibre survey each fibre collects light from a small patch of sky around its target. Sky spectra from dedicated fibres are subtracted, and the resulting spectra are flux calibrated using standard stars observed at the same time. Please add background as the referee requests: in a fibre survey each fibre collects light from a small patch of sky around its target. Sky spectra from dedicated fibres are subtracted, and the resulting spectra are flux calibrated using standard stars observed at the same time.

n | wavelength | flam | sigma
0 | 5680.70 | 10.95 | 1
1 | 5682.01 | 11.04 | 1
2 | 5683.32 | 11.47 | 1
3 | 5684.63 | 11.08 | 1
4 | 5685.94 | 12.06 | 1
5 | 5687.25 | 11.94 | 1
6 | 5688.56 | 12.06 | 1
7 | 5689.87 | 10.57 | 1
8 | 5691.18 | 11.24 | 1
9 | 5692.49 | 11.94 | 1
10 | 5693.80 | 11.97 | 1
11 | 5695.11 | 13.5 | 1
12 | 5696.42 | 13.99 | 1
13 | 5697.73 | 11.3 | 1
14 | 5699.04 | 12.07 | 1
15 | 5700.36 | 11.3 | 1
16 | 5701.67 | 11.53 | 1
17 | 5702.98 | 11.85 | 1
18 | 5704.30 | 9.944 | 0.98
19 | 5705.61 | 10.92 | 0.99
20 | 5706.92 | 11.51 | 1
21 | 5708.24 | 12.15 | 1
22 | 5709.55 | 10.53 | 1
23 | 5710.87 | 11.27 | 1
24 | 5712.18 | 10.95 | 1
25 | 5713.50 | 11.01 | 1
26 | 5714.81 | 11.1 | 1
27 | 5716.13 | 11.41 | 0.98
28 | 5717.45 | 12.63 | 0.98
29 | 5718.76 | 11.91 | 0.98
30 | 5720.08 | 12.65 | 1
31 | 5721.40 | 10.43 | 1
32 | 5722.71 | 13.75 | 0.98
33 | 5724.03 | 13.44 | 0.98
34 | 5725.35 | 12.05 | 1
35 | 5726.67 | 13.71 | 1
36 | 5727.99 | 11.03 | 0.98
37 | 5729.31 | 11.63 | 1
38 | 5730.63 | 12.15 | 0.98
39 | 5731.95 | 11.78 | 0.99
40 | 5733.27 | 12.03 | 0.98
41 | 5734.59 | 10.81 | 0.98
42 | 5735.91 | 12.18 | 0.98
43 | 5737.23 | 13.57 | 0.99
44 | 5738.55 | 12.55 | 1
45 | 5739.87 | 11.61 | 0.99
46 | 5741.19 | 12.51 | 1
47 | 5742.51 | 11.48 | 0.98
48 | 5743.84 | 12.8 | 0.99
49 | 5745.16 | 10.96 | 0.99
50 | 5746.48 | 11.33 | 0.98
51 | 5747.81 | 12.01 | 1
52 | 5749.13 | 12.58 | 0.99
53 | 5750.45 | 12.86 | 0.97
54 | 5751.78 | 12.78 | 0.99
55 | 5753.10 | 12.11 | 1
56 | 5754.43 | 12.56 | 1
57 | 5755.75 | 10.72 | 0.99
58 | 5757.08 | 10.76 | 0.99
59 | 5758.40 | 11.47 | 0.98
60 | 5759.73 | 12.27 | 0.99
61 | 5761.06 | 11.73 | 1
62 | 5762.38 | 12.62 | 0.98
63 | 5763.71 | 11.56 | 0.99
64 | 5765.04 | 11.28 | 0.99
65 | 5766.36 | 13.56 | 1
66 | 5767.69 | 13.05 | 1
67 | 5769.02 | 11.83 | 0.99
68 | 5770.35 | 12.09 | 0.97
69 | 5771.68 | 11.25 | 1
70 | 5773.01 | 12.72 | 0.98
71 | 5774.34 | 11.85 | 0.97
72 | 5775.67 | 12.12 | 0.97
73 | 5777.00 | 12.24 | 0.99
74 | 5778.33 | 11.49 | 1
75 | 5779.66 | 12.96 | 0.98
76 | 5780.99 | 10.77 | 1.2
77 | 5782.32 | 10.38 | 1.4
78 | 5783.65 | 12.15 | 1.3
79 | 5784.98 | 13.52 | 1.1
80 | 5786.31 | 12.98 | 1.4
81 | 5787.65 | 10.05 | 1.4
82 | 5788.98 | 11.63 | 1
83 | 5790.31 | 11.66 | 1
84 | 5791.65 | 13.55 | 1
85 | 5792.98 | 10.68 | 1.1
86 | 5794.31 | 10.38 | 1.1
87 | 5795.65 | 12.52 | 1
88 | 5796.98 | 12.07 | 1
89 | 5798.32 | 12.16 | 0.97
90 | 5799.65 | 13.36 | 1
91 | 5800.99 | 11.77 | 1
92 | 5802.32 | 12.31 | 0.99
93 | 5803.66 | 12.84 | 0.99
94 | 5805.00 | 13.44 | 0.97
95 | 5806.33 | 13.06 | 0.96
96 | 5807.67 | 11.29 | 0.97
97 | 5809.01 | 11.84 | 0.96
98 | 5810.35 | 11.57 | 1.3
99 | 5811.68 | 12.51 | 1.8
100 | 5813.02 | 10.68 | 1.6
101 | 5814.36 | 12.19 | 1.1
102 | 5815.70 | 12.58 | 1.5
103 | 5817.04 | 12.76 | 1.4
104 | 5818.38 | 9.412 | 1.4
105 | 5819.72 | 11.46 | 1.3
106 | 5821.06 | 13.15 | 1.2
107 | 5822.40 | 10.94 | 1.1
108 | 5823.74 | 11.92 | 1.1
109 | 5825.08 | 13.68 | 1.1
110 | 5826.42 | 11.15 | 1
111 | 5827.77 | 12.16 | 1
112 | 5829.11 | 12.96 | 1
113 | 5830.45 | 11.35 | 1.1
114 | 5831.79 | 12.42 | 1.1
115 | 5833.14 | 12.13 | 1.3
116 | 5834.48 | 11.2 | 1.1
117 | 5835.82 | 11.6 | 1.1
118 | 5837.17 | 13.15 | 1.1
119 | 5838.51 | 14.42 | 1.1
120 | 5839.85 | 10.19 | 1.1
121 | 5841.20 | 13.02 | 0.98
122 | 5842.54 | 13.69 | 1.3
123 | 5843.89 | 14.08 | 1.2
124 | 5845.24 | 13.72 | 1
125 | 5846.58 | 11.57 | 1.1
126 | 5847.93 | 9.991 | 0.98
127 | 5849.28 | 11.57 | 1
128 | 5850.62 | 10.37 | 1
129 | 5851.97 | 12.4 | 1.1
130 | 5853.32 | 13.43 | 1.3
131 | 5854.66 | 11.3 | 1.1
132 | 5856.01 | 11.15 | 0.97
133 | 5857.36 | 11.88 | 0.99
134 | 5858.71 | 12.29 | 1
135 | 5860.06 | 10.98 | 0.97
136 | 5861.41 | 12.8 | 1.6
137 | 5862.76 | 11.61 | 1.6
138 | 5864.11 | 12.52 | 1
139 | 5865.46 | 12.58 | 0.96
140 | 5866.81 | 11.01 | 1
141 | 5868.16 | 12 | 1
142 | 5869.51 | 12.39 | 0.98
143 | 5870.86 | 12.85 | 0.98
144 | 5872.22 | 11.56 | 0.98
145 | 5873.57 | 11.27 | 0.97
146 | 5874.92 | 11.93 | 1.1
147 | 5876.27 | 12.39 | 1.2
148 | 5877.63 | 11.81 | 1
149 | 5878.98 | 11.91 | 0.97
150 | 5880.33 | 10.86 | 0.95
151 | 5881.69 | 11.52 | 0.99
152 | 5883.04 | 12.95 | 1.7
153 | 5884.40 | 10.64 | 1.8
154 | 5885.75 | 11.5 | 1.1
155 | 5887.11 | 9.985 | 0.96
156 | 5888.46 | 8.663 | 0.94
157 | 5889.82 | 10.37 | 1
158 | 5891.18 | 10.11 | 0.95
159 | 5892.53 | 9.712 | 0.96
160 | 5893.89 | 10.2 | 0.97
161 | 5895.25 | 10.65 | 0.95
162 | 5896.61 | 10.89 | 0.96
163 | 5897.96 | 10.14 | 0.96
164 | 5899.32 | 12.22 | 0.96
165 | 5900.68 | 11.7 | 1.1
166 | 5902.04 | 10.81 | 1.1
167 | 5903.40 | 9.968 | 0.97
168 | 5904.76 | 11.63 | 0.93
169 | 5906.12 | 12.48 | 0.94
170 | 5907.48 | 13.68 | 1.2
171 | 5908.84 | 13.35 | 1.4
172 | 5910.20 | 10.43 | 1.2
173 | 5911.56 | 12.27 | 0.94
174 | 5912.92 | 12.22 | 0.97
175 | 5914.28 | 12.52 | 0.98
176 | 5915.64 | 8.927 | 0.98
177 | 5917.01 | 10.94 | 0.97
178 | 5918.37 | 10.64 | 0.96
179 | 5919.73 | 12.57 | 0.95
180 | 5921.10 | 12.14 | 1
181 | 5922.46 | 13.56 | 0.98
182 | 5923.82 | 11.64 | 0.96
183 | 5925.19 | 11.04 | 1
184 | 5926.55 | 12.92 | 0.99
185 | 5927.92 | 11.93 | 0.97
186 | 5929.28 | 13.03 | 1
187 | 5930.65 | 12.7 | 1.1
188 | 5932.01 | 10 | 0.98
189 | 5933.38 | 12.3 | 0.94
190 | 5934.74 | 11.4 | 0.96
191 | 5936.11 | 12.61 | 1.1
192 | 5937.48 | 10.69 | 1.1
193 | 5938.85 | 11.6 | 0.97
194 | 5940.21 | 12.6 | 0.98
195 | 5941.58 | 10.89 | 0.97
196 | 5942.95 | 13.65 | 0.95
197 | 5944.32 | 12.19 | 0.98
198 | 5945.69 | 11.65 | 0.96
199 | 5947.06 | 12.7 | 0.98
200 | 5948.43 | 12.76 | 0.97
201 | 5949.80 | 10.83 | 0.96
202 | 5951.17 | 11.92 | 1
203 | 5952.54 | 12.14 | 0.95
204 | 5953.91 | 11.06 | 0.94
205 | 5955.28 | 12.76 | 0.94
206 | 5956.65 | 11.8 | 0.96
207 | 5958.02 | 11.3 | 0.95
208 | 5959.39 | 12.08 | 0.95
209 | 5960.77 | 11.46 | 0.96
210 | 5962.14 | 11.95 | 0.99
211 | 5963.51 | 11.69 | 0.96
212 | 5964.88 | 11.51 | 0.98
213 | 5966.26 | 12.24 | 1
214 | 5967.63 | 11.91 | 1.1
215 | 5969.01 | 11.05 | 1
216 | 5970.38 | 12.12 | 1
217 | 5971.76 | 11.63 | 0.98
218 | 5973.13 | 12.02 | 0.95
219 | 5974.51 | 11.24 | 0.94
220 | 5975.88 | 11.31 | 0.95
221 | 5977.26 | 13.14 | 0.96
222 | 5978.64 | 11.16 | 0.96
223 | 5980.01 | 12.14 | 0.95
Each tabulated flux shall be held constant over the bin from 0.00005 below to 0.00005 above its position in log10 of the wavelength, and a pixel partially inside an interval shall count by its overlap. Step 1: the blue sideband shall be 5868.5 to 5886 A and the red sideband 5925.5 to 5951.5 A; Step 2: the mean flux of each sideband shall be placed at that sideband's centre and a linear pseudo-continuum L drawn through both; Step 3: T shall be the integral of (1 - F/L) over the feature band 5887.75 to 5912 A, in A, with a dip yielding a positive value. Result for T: 1.7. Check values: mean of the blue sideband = 11.8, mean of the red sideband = 12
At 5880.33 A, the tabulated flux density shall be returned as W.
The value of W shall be 10.86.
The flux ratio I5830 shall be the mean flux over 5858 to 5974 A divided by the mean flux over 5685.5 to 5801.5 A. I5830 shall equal 0.98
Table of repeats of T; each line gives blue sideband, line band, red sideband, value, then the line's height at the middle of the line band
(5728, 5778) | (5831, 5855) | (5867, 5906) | -1.7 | 11.5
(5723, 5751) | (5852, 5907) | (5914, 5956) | 2.4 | 12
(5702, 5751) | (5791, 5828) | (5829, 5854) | 0.3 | 12.2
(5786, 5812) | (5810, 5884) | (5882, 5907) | -3.7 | 11.5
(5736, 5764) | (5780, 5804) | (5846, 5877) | 0.1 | 12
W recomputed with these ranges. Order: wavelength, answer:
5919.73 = 12.57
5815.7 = 12.58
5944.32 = 12.19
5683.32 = 11.47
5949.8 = 10.83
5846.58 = 11.57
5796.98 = 12.07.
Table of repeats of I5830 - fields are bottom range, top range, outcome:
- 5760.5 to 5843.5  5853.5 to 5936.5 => 0.96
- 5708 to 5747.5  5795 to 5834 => 1.02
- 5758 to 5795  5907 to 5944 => 1.00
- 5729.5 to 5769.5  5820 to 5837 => 1.00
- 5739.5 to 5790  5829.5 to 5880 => 1.01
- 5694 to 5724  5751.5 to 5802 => 1.02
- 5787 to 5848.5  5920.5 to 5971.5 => 0.99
